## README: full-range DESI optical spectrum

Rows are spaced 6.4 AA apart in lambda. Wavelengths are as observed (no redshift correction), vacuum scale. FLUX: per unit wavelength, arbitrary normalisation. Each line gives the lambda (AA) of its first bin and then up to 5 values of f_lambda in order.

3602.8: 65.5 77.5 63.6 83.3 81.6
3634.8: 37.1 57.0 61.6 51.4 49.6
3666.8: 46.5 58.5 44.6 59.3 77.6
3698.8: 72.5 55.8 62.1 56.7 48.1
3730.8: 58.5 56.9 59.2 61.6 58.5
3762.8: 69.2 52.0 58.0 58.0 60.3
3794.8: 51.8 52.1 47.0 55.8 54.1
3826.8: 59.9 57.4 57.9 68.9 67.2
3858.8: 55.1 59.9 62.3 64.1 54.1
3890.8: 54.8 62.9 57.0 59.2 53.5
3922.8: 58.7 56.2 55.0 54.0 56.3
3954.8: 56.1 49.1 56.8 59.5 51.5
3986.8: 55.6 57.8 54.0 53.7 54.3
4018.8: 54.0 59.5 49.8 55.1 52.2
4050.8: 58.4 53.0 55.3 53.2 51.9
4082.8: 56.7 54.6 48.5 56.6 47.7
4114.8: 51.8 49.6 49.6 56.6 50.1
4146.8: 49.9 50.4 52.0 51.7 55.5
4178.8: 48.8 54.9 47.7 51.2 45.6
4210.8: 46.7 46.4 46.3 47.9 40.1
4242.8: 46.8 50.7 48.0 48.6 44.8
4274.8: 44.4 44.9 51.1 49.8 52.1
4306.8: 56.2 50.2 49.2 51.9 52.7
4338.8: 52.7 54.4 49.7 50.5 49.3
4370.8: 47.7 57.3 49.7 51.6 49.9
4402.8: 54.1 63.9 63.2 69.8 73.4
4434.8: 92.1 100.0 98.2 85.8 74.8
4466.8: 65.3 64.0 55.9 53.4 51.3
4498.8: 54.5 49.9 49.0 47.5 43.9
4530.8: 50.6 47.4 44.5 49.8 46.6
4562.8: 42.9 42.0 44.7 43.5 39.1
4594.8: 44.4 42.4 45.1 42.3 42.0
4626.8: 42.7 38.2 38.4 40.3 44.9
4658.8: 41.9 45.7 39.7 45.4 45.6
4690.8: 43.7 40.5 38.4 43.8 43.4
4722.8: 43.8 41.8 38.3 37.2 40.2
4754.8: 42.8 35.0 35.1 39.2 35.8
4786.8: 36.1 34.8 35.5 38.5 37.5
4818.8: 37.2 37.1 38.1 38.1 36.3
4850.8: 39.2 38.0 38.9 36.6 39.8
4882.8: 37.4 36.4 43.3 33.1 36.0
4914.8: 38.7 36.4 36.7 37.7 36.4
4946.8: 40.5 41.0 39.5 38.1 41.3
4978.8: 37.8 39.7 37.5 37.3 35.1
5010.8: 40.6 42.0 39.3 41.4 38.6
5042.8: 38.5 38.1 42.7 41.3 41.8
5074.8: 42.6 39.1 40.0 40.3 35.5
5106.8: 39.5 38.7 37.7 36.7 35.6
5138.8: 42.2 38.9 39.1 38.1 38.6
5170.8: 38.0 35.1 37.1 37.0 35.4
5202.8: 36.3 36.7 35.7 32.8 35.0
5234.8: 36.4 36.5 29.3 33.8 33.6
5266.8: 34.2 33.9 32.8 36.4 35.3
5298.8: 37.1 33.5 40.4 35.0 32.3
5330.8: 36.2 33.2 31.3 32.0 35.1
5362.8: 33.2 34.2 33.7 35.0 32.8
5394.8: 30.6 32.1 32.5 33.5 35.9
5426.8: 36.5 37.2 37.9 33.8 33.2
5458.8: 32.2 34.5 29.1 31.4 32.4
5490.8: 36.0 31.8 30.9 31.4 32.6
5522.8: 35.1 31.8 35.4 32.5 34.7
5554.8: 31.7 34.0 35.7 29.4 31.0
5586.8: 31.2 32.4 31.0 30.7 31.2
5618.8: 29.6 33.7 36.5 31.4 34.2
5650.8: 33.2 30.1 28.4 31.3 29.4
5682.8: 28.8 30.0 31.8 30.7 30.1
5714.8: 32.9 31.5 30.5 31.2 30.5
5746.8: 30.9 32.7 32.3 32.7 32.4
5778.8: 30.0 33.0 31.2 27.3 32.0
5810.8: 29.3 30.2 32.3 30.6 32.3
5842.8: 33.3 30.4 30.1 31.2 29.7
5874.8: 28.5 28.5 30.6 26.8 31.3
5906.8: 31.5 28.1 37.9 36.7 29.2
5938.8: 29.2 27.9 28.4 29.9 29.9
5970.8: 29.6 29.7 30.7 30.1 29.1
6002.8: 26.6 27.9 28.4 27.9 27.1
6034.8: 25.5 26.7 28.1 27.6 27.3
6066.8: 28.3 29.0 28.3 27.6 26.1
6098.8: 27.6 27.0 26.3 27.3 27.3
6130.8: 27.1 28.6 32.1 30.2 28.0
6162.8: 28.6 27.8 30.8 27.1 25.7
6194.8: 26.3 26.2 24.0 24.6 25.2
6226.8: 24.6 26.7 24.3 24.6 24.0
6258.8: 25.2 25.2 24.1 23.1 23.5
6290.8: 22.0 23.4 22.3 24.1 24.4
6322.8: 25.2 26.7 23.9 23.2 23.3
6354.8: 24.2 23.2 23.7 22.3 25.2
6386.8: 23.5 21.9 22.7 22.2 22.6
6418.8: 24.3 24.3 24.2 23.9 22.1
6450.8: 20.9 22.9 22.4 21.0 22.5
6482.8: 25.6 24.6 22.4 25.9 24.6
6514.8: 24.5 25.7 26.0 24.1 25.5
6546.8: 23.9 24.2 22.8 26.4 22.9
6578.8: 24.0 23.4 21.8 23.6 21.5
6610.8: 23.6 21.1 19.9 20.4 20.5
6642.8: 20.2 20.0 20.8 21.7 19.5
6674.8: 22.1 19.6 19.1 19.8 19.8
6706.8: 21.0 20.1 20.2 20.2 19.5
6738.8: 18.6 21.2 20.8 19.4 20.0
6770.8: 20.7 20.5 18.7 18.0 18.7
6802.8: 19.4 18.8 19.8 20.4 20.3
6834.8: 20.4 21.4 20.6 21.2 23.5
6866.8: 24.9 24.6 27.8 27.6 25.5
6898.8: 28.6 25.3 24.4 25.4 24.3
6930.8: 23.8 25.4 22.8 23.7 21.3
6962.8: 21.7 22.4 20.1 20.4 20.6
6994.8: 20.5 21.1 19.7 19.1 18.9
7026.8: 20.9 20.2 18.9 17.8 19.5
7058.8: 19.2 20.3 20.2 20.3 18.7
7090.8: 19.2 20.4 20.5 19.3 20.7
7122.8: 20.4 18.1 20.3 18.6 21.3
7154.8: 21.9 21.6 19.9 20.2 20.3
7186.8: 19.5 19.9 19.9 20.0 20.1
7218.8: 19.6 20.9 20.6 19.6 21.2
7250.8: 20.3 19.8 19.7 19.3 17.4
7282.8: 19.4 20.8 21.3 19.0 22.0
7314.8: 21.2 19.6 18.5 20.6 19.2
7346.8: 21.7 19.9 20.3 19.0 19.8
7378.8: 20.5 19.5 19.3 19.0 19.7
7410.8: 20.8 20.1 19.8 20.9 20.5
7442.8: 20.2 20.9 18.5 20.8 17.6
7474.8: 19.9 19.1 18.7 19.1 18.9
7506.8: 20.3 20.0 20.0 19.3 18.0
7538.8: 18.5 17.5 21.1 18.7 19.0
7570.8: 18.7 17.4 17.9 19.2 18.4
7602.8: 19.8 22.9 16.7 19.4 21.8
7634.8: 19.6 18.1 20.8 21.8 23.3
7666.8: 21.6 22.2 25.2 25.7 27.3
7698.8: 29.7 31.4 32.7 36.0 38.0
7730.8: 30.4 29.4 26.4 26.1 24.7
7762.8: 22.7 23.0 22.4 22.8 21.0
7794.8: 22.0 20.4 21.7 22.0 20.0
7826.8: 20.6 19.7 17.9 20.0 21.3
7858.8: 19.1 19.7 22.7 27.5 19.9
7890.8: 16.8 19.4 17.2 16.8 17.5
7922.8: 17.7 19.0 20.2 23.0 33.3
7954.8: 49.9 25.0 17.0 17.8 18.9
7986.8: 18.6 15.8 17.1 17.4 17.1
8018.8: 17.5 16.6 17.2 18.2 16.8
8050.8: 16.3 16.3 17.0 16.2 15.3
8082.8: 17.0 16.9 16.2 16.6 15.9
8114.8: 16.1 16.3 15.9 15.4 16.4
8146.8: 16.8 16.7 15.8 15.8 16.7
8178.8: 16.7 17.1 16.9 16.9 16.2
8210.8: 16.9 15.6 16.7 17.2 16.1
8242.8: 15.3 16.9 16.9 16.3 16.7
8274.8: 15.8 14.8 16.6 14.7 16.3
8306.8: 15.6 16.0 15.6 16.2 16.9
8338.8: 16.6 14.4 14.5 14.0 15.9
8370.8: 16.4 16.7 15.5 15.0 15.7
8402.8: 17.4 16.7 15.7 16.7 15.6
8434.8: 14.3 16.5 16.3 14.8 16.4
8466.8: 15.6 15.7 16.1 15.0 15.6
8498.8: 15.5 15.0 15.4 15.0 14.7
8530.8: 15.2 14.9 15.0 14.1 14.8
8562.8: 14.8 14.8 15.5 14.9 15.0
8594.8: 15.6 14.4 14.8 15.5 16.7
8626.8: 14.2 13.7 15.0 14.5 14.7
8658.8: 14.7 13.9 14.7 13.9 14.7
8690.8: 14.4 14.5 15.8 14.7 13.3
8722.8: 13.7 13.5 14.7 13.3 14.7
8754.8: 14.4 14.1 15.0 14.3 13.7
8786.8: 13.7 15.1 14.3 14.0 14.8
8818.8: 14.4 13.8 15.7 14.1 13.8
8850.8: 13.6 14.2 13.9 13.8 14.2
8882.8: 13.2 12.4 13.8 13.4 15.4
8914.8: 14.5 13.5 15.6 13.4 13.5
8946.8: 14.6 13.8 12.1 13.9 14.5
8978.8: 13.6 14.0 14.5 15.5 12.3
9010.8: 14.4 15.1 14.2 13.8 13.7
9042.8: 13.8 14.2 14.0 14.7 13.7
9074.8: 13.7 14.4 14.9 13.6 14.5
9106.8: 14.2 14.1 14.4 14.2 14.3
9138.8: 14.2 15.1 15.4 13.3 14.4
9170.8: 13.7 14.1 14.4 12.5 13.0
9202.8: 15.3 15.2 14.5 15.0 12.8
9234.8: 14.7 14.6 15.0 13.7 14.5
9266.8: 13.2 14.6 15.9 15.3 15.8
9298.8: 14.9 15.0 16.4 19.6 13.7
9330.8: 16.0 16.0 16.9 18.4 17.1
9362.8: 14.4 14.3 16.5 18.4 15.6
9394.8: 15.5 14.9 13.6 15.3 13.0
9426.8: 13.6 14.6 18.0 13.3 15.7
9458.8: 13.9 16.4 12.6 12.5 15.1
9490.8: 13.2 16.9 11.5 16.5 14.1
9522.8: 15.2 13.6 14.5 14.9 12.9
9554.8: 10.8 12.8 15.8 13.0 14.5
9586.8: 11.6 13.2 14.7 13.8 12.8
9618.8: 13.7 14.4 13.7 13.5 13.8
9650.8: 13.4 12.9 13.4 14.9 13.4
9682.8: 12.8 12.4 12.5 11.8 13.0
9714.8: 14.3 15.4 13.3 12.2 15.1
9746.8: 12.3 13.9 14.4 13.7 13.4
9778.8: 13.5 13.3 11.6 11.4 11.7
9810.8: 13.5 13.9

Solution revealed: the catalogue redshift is 0.59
